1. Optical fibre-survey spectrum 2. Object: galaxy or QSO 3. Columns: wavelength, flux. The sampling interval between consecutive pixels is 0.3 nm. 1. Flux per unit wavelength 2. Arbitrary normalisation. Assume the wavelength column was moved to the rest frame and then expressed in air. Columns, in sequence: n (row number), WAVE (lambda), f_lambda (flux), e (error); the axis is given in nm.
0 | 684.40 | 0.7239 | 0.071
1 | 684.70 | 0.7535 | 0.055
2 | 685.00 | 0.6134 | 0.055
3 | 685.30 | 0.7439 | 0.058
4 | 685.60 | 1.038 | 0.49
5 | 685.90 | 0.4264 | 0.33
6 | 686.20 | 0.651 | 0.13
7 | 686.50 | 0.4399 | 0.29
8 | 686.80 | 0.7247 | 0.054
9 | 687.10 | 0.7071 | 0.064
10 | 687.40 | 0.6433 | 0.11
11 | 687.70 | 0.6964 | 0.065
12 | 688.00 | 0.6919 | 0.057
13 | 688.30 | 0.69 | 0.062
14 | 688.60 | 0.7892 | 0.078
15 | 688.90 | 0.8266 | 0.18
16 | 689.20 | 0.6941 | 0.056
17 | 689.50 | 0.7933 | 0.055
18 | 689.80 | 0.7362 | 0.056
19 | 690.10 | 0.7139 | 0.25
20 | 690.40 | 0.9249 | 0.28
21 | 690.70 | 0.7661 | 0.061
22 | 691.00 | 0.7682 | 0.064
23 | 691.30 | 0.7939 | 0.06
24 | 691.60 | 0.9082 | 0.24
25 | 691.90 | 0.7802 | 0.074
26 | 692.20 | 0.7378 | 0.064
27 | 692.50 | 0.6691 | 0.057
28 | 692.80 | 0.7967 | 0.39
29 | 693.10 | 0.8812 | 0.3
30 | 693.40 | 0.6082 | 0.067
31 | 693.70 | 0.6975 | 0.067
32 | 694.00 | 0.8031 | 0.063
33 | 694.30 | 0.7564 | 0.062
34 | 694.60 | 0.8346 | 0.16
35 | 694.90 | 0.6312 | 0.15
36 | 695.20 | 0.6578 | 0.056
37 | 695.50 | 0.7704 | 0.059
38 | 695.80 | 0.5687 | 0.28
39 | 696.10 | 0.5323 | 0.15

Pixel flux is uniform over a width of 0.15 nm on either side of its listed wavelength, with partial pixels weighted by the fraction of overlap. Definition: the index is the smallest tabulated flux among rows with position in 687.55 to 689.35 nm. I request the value 0.69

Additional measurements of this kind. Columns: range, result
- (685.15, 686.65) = 0.4264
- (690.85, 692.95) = 0.6691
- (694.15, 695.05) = 0.6312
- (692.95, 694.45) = 0.6082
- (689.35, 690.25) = 0.7139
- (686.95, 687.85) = 0.6433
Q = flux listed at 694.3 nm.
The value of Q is 0.7564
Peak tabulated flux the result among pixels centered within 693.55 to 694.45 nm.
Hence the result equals 0.8031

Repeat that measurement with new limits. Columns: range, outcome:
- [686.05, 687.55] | 0.7247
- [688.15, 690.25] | 0.8266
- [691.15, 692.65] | 0.9082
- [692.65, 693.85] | 0.8812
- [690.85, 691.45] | 0.7939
